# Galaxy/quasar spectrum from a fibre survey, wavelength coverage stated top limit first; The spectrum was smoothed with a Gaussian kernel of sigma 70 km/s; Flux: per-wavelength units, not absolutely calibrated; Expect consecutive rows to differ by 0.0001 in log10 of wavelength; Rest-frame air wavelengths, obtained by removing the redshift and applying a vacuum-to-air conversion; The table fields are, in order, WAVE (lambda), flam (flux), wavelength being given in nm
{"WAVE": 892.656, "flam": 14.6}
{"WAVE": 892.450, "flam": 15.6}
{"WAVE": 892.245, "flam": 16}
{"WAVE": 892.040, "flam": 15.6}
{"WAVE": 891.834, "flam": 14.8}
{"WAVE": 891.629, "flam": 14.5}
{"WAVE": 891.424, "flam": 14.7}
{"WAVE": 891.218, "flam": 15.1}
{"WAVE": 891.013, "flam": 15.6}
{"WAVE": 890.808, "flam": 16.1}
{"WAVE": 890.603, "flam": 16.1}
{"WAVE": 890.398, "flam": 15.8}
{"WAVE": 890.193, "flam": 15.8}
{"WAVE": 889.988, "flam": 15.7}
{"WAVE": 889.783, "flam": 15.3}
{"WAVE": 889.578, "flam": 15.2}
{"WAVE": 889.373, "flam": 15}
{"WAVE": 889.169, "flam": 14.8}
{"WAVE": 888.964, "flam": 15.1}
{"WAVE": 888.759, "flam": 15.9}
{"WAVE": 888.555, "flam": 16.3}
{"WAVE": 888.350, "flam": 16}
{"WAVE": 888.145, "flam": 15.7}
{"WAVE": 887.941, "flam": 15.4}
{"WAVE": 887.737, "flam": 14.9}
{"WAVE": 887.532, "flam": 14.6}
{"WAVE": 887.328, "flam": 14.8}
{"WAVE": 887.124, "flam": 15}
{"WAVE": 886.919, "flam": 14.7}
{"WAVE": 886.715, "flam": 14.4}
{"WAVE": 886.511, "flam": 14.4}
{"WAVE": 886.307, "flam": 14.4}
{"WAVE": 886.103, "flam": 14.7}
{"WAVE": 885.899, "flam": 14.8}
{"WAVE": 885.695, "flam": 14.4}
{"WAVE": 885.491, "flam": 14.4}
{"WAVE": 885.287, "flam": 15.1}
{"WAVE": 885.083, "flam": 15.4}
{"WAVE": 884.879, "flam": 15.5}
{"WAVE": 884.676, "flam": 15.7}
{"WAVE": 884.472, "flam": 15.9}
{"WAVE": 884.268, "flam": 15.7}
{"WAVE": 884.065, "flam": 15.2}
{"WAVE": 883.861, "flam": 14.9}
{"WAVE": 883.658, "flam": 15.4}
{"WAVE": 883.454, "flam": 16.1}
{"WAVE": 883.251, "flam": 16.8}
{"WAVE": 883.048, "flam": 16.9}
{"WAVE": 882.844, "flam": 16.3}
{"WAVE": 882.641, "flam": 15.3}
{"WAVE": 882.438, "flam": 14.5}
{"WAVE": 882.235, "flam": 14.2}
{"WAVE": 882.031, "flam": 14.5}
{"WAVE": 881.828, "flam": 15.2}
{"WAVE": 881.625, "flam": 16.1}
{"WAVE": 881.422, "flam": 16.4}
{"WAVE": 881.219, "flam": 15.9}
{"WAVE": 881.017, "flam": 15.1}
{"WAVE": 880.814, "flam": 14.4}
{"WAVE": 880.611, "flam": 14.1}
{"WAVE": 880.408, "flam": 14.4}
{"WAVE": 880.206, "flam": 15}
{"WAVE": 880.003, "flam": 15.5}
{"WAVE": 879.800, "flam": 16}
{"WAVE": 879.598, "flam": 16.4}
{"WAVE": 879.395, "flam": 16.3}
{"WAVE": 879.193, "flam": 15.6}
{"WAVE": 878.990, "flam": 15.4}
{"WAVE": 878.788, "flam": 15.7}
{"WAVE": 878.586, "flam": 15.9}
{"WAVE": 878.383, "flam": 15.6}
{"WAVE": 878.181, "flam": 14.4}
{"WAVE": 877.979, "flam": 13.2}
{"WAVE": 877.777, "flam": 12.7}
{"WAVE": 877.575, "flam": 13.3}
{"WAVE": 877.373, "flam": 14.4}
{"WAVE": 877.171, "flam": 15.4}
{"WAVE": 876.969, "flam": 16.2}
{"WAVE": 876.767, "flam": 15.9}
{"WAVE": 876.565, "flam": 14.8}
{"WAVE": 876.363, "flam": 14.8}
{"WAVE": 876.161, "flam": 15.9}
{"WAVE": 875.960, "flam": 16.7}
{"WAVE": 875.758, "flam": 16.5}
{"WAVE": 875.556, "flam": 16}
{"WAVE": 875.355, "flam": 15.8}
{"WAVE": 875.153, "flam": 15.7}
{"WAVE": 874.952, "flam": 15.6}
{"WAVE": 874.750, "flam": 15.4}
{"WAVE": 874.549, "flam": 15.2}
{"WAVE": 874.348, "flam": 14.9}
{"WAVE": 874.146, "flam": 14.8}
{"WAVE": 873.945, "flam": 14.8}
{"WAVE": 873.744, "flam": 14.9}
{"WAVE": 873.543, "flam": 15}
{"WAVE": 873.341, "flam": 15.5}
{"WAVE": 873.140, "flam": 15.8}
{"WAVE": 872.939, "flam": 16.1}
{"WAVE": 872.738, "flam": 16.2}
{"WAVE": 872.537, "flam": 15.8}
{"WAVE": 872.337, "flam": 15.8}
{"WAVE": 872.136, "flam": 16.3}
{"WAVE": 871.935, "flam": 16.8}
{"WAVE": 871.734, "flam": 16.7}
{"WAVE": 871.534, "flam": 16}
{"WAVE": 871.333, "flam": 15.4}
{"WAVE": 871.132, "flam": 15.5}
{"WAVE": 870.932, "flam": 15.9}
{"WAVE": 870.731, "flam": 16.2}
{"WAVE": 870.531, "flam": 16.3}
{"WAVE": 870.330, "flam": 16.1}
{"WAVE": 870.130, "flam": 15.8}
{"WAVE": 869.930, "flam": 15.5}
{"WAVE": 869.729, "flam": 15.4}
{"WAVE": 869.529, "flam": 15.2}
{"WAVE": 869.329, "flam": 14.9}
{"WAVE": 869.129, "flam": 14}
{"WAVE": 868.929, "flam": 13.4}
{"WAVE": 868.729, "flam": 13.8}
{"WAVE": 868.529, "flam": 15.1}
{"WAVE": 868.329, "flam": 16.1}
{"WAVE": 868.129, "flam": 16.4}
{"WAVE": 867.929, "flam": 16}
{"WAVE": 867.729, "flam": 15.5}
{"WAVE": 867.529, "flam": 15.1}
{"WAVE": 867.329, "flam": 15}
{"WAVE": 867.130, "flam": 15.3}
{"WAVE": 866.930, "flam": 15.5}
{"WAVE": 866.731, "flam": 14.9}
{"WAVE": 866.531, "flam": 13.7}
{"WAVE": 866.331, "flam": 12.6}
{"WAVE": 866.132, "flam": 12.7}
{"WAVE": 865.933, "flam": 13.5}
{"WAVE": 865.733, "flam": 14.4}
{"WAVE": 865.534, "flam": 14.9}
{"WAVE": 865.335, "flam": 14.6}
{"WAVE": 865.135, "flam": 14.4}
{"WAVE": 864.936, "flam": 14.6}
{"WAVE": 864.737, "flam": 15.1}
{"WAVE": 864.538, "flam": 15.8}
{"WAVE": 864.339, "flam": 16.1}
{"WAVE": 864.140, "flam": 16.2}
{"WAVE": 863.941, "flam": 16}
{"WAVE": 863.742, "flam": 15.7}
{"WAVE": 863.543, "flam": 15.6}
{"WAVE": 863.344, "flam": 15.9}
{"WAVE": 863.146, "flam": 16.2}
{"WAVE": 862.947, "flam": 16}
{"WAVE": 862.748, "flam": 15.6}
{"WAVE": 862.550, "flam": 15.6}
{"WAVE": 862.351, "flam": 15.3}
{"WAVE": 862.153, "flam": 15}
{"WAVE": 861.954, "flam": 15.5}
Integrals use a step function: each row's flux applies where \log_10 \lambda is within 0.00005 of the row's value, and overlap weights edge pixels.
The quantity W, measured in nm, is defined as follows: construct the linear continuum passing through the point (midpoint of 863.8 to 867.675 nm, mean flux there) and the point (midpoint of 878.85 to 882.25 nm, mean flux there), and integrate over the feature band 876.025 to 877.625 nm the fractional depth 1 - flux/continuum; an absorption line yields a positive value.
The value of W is 0.00 nm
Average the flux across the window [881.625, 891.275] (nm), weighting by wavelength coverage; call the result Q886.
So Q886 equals 15.3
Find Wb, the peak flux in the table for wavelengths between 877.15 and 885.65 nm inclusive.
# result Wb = 16.9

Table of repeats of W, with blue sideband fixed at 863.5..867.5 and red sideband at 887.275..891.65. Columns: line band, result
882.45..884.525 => -0.07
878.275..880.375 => -0.07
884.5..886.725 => 0.06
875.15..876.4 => -0.08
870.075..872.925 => -0.21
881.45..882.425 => 0.01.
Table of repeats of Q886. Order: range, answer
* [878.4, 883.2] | 15.5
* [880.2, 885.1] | 15.4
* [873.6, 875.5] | 15.3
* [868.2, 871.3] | 15.3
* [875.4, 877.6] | 15.5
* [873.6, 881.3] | 15.2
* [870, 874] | 15.9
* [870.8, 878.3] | 15.4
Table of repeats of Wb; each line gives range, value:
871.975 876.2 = 16.7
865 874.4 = 16.8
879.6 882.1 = 16.4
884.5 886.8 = 15.7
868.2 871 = 16.3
